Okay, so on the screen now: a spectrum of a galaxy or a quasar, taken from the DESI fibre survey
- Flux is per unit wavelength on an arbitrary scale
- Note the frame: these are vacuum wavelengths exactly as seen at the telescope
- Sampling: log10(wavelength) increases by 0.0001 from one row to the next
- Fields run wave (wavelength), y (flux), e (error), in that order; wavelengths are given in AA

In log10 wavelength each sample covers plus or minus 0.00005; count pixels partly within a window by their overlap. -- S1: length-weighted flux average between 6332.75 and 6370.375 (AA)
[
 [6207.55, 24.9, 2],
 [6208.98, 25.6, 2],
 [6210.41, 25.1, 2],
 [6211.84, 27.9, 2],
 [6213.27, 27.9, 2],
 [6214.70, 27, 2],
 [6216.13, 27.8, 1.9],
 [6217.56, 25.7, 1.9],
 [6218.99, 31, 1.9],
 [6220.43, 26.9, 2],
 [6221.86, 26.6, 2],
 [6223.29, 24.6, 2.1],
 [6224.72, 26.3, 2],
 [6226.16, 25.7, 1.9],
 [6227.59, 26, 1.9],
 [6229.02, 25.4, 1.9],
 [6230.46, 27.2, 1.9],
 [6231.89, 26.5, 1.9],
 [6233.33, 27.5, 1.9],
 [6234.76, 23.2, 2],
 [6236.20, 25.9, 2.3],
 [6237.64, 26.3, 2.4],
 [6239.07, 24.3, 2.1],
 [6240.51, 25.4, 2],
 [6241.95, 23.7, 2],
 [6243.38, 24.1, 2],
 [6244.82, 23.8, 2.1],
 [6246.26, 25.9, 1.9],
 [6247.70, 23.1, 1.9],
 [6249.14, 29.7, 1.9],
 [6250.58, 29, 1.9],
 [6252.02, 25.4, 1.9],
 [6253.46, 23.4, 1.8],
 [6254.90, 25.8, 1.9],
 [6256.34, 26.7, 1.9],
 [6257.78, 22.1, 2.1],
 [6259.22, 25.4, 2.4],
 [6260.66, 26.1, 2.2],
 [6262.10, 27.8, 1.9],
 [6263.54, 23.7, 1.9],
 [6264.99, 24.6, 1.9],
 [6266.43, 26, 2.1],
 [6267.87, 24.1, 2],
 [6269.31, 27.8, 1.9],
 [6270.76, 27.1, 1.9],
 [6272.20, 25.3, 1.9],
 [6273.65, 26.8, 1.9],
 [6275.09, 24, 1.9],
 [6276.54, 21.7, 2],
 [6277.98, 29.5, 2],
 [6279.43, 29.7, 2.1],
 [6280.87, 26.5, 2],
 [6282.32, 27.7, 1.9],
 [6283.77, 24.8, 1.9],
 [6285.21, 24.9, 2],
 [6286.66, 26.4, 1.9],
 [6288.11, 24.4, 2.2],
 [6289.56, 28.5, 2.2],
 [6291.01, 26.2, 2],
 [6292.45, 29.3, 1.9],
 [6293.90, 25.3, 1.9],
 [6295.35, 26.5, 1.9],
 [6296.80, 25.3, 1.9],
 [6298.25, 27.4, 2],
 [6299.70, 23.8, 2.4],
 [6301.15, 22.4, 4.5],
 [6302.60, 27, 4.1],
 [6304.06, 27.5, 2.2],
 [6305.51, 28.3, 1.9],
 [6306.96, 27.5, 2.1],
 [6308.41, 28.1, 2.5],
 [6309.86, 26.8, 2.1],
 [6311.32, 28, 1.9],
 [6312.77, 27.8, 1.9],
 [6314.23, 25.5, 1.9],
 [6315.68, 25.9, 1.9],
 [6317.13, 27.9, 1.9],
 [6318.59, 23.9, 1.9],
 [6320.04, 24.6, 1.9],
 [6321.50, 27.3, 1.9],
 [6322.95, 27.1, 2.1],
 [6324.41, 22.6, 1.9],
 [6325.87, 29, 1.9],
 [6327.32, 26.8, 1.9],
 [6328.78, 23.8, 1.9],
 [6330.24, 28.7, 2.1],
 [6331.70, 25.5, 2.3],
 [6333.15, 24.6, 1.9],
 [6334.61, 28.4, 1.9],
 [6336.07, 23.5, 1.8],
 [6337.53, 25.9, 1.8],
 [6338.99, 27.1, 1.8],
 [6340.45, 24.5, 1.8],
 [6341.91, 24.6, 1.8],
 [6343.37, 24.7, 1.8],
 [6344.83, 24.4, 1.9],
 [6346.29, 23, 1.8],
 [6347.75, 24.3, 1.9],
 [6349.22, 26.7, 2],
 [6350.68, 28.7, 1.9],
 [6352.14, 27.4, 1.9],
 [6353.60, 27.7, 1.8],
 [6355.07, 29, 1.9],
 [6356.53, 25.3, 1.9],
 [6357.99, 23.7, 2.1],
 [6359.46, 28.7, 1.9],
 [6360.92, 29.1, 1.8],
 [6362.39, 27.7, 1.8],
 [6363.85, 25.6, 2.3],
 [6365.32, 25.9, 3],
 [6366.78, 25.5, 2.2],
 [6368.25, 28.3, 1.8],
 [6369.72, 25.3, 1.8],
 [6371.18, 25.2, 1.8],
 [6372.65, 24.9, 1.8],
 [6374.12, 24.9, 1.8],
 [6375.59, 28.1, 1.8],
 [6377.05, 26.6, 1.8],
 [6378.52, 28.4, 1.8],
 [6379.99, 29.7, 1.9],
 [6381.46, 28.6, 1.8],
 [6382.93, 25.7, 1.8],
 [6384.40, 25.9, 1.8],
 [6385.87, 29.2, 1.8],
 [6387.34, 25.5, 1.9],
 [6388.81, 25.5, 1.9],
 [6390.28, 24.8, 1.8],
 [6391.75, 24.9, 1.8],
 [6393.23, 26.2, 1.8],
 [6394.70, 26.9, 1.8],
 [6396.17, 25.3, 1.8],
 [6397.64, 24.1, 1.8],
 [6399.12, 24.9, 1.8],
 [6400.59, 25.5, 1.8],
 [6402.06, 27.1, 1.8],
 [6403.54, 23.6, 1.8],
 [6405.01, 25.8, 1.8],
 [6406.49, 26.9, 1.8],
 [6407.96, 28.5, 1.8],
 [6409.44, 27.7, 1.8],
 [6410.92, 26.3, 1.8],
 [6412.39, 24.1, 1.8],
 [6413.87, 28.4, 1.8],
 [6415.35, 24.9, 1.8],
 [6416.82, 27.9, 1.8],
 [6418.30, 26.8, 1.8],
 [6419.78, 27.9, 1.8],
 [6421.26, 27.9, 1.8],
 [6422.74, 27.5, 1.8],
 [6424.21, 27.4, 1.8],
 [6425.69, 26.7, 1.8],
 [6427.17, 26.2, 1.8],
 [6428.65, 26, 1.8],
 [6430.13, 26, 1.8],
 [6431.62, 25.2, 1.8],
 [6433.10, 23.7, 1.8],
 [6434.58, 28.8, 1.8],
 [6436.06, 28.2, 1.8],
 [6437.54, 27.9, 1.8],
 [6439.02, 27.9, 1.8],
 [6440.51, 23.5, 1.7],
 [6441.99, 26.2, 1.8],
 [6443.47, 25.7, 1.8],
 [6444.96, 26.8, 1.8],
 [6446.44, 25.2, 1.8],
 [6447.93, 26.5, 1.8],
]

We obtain 26.1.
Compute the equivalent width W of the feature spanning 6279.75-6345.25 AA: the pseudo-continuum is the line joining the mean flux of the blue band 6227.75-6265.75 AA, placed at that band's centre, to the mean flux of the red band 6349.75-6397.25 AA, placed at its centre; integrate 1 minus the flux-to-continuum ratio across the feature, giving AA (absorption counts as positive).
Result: -0.2 AA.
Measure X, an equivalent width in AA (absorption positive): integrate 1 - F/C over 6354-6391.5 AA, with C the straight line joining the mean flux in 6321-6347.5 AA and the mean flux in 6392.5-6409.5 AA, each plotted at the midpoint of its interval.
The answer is -1.2 AA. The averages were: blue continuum 25.6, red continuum 26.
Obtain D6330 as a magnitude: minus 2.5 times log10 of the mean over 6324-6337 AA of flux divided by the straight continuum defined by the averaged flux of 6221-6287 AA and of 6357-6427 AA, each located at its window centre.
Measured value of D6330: 0.01 mag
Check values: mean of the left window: 25.7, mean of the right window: 26.5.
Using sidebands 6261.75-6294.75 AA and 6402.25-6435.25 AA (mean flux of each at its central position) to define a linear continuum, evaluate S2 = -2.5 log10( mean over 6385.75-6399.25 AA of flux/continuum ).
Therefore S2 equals 0.04 mag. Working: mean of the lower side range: 26.2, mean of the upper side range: 26.6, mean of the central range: 25.6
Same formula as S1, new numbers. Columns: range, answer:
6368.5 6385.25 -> 26.7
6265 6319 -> 26.4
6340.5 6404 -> 26.2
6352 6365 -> 27.1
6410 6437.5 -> 26.7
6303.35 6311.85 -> 27.7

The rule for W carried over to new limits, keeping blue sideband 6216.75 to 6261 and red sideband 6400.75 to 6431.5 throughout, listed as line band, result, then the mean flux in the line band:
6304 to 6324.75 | -0.40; 26.6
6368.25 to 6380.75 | -0.15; 26.7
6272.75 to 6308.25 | -0.43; 26.3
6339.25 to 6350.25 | 0.61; 24.8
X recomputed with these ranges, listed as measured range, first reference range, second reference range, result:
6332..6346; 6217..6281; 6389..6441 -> 0.5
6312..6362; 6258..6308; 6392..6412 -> -0.1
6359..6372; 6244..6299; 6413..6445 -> -0.2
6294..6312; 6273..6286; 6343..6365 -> -0.2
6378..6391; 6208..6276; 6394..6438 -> -0.3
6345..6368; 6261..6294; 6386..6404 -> -0.7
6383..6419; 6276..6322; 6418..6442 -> 0.7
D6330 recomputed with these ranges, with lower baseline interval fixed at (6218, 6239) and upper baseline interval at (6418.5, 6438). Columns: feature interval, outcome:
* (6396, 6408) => 0.049 mag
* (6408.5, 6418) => 0.009 mag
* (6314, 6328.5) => 0.022 mag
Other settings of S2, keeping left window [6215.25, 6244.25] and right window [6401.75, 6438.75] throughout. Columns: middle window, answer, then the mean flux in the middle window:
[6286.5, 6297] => -0.01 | 26.6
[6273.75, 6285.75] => 0.00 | 26.2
